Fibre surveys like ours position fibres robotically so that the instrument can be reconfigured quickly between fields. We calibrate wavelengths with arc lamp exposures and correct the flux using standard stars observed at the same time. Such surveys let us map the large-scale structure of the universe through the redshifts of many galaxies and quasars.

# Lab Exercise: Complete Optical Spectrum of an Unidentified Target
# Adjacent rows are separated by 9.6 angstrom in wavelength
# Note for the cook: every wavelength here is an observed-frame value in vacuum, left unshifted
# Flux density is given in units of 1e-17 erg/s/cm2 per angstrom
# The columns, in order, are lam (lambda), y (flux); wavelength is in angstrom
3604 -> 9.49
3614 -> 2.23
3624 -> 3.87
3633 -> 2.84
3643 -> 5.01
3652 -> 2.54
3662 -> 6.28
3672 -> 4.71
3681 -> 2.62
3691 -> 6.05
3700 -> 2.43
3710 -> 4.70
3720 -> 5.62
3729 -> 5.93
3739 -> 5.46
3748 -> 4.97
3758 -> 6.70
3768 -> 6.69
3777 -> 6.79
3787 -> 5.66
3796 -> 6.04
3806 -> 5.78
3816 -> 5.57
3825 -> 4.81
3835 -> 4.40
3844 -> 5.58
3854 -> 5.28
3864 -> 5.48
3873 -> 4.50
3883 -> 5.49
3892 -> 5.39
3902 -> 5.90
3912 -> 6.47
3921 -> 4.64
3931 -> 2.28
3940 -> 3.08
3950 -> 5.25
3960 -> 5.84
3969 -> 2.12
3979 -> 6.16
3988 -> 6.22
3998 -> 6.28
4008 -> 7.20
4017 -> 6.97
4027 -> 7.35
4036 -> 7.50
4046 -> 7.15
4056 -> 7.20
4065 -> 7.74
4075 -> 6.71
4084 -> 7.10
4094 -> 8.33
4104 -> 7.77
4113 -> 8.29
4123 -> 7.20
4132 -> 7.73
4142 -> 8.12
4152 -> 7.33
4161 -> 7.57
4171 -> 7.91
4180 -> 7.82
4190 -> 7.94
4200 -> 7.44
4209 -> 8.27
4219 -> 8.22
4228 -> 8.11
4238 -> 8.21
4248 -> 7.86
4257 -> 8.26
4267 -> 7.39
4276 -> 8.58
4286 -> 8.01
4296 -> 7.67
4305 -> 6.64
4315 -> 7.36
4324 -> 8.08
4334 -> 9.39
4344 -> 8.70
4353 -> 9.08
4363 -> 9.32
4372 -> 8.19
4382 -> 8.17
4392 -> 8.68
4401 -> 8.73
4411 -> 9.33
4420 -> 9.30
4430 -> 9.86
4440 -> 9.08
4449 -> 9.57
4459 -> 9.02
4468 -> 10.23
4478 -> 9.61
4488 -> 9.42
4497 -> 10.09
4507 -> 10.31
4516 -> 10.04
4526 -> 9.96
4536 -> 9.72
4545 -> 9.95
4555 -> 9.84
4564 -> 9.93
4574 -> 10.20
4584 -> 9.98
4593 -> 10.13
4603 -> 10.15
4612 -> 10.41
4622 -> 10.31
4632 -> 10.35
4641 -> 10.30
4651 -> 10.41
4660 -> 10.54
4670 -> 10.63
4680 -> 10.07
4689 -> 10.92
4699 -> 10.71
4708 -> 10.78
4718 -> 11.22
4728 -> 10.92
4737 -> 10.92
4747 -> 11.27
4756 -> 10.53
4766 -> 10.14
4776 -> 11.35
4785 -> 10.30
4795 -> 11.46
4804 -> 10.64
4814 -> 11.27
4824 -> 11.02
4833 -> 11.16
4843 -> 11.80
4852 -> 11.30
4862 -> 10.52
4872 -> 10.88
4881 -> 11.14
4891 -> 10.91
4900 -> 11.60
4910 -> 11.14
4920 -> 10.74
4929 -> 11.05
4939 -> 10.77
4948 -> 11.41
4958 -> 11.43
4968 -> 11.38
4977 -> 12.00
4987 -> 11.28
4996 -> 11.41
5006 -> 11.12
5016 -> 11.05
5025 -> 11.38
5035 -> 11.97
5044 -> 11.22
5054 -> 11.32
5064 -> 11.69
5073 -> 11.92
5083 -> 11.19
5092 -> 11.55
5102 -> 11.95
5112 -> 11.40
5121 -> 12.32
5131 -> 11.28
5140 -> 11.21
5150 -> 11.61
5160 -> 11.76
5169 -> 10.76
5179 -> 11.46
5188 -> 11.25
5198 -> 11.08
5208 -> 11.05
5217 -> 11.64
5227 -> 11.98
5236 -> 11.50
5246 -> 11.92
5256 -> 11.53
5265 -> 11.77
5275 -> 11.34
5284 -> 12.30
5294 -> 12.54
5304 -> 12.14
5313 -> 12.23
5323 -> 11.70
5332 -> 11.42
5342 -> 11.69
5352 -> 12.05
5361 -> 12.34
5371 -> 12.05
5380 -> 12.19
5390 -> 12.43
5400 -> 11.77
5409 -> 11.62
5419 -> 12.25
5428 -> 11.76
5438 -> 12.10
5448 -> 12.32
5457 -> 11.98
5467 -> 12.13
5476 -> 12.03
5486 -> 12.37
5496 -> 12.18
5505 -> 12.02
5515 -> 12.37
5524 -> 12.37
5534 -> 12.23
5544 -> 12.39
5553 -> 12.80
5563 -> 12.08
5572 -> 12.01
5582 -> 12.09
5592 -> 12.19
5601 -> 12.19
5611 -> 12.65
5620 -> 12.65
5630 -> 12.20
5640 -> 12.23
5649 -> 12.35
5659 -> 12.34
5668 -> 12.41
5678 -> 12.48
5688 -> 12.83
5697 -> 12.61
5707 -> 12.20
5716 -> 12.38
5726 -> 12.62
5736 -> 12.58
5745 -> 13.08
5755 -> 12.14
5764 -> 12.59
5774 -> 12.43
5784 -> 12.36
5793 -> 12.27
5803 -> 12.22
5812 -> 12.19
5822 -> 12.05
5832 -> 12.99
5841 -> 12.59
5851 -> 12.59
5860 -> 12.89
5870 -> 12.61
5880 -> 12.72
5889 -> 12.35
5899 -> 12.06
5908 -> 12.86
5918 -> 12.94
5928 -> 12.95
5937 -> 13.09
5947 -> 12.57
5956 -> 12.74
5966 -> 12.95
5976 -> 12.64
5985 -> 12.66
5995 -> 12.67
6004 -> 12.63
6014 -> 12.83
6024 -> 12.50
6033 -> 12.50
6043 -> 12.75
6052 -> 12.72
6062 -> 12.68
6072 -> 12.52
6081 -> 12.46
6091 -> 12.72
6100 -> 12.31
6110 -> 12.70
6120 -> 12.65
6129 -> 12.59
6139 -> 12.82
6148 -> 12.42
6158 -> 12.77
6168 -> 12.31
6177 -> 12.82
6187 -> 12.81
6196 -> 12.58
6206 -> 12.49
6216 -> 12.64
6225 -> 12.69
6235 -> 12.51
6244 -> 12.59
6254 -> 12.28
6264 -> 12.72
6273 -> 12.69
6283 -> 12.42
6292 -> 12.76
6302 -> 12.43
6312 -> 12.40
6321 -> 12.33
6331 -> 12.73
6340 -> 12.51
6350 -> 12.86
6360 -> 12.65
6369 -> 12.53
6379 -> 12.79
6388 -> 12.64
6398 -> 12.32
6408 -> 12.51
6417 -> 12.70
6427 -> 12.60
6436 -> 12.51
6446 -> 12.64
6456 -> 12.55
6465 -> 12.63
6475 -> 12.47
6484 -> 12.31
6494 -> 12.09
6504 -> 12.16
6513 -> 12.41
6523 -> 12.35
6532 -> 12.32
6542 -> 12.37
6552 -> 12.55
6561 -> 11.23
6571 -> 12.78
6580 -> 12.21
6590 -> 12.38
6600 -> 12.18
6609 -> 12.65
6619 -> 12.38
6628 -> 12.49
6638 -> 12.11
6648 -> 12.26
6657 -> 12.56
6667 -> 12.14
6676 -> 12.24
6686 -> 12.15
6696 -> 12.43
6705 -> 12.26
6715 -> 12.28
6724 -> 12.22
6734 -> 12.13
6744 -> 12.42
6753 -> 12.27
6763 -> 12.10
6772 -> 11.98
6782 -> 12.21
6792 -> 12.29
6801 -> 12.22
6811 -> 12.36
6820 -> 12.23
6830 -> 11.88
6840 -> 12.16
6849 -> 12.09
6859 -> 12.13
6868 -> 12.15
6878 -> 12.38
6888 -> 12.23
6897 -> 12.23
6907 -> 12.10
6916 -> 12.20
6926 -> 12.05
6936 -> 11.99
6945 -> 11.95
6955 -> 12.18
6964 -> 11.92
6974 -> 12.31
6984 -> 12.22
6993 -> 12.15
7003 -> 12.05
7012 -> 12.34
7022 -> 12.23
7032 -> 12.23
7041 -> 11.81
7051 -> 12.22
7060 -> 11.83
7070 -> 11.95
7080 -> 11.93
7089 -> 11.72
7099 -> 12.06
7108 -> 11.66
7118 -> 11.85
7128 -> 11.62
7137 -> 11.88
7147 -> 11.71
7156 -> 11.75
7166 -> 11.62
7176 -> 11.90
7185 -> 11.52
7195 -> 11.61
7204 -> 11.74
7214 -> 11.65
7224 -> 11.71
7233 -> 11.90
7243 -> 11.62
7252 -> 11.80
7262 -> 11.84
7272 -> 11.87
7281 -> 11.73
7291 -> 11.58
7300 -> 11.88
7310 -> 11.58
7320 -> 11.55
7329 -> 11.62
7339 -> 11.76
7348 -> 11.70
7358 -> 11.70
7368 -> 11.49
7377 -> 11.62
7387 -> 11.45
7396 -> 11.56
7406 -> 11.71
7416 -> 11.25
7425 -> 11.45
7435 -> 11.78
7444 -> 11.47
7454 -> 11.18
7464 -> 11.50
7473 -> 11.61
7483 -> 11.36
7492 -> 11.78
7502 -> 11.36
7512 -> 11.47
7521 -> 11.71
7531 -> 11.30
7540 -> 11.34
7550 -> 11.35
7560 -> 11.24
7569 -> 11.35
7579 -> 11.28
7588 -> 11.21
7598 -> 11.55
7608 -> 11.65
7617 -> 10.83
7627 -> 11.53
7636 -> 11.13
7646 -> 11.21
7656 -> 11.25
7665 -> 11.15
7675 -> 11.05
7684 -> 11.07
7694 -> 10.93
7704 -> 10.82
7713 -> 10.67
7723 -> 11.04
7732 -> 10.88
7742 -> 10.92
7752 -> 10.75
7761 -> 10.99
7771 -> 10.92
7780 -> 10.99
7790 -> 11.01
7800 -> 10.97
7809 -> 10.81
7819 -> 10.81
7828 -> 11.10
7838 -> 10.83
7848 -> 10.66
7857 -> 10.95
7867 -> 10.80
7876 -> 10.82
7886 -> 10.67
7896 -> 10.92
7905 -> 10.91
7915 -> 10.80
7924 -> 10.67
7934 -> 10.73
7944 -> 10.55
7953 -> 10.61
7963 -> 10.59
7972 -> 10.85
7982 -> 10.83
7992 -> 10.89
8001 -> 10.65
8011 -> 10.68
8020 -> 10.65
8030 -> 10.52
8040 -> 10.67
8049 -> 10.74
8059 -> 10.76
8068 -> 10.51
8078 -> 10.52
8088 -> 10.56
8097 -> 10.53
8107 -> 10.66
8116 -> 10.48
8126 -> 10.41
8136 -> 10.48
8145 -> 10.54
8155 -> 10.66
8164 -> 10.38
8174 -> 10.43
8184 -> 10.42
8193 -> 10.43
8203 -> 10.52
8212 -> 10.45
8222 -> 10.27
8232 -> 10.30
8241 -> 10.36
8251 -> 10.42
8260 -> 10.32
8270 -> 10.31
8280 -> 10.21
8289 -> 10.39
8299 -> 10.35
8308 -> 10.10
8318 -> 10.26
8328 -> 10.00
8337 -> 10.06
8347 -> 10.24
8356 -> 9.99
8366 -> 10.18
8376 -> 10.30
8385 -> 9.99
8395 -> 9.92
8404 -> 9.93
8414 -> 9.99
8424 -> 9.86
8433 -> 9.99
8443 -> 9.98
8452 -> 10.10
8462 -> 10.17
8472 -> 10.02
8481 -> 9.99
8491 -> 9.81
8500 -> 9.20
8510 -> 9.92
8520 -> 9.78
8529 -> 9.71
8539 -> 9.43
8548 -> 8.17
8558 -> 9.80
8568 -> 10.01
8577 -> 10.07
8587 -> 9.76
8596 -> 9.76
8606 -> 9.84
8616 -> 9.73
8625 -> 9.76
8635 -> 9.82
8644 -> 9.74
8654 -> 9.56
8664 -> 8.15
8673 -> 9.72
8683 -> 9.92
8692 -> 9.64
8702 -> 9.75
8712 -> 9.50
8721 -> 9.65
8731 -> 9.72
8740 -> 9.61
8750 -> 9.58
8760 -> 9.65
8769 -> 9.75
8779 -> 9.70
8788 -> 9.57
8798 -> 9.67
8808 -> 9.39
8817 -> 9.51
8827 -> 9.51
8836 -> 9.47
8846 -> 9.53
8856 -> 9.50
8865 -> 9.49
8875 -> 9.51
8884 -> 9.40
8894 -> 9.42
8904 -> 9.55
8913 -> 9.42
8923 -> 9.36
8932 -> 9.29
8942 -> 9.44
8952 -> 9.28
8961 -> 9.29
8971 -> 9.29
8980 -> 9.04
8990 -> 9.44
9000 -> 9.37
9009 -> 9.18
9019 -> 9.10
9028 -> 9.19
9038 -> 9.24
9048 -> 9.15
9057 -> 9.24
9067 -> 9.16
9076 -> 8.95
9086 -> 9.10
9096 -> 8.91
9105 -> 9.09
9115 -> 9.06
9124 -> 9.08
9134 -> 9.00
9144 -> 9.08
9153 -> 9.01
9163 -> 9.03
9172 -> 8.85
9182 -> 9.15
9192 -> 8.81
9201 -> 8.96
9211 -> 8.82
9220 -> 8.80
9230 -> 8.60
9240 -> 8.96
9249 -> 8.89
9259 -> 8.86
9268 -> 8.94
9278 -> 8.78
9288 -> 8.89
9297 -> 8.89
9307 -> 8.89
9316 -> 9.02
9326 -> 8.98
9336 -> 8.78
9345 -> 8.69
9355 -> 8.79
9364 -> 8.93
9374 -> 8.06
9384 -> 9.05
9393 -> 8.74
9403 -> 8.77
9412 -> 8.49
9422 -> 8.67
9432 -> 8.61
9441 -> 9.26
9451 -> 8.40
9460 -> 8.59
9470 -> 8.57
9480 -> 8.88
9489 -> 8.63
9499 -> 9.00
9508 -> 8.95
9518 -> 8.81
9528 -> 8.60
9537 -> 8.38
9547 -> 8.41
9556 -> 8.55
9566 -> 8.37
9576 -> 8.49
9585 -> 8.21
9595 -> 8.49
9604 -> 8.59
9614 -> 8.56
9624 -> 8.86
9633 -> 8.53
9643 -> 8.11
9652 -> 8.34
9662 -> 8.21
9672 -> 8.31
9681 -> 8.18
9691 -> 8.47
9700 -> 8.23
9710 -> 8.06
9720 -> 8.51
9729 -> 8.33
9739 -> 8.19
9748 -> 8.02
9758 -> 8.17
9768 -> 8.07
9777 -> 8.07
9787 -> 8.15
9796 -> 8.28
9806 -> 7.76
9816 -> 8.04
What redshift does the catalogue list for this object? 0.00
